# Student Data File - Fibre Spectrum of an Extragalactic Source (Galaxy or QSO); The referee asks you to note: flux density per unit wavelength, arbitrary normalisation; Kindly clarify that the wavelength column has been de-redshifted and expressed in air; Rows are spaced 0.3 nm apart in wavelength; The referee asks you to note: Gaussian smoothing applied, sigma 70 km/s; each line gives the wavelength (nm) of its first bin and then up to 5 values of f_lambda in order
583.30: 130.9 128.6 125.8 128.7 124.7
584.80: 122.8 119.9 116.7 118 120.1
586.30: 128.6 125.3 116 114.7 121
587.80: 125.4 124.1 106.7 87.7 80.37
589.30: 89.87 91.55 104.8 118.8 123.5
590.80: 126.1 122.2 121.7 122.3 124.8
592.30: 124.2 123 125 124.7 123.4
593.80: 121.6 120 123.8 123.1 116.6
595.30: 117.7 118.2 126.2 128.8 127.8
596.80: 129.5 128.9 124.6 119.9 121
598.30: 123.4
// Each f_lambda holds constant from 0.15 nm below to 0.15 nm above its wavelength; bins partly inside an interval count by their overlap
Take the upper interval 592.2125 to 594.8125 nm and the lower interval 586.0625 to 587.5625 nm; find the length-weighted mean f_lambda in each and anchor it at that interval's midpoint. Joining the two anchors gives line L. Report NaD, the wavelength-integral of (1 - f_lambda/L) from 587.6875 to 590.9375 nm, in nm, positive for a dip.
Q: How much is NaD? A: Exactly 0.399 nm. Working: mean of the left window 121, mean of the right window 123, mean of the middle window 107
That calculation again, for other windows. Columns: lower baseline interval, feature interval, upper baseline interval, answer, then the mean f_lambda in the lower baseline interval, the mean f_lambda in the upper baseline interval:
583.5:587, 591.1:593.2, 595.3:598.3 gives 0.01 nm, 123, 125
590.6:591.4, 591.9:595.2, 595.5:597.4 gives 0.06 nm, 124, 127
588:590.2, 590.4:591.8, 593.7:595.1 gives -0.21 nm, 98.7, 121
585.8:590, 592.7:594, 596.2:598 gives -0.04 nm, 110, 126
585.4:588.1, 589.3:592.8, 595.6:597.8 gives 0.17 nm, 121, 126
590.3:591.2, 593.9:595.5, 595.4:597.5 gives 0.07 nm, 124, 126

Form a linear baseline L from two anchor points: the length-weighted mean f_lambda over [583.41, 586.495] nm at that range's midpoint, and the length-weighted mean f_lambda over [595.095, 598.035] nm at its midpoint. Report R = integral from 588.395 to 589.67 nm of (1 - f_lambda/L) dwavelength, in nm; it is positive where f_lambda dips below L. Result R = 0.35 nm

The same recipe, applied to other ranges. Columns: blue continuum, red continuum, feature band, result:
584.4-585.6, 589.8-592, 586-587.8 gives -0.01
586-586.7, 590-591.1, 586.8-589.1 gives 0.26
